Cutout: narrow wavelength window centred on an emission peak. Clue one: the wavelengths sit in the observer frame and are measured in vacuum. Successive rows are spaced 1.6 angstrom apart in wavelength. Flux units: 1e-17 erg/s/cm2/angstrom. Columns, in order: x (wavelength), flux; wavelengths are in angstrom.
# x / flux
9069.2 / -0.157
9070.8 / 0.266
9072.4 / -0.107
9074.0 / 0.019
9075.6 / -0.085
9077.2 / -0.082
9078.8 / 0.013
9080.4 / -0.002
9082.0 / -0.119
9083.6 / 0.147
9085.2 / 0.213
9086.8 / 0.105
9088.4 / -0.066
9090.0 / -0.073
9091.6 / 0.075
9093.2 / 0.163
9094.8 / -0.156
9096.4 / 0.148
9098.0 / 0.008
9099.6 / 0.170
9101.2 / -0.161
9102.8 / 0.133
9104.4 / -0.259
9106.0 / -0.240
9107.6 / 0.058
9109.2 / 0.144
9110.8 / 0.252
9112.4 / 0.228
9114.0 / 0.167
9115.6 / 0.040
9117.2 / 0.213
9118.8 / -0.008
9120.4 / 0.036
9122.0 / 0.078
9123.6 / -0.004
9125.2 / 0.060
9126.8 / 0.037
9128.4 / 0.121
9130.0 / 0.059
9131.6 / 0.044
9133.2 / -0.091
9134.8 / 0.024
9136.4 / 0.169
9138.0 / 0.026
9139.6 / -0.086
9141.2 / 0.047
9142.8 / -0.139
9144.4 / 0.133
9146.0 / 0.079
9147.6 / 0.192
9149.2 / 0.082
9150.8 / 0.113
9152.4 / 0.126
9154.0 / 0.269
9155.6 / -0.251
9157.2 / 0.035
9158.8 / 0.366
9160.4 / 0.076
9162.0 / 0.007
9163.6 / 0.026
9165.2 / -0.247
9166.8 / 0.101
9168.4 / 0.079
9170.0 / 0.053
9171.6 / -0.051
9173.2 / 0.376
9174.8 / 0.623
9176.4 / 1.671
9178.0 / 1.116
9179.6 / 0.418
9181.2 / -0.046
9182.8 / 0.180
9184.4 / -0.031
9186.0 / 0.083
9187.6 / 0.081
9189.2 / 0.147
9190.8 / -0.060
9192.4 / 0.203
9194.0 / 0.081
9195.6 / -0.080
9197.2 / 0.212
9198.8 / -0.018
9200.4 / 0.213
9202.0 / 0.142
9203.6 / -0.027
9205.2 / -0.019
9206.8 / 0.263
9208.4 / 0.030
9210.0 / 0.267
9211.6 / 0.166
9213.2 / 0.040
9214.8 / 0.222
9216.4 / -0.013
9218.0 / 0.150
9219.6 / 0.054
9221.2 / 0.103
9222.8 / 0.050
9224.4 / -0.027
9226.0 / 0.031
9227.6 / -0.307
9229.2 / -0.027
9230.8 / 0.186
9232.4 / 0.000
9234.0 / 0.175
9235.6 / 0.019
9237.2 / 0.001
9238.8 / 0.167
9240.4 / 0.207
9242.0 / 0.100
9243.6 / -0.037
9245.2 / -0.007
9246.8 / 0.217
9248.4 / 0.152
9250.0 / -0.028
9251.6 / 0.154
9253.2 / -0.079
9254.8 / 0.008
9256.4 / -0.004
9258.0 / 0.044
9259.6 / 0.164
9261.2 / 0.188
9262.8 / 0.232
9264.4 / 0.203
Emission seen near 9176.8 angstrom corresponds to Hbeta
